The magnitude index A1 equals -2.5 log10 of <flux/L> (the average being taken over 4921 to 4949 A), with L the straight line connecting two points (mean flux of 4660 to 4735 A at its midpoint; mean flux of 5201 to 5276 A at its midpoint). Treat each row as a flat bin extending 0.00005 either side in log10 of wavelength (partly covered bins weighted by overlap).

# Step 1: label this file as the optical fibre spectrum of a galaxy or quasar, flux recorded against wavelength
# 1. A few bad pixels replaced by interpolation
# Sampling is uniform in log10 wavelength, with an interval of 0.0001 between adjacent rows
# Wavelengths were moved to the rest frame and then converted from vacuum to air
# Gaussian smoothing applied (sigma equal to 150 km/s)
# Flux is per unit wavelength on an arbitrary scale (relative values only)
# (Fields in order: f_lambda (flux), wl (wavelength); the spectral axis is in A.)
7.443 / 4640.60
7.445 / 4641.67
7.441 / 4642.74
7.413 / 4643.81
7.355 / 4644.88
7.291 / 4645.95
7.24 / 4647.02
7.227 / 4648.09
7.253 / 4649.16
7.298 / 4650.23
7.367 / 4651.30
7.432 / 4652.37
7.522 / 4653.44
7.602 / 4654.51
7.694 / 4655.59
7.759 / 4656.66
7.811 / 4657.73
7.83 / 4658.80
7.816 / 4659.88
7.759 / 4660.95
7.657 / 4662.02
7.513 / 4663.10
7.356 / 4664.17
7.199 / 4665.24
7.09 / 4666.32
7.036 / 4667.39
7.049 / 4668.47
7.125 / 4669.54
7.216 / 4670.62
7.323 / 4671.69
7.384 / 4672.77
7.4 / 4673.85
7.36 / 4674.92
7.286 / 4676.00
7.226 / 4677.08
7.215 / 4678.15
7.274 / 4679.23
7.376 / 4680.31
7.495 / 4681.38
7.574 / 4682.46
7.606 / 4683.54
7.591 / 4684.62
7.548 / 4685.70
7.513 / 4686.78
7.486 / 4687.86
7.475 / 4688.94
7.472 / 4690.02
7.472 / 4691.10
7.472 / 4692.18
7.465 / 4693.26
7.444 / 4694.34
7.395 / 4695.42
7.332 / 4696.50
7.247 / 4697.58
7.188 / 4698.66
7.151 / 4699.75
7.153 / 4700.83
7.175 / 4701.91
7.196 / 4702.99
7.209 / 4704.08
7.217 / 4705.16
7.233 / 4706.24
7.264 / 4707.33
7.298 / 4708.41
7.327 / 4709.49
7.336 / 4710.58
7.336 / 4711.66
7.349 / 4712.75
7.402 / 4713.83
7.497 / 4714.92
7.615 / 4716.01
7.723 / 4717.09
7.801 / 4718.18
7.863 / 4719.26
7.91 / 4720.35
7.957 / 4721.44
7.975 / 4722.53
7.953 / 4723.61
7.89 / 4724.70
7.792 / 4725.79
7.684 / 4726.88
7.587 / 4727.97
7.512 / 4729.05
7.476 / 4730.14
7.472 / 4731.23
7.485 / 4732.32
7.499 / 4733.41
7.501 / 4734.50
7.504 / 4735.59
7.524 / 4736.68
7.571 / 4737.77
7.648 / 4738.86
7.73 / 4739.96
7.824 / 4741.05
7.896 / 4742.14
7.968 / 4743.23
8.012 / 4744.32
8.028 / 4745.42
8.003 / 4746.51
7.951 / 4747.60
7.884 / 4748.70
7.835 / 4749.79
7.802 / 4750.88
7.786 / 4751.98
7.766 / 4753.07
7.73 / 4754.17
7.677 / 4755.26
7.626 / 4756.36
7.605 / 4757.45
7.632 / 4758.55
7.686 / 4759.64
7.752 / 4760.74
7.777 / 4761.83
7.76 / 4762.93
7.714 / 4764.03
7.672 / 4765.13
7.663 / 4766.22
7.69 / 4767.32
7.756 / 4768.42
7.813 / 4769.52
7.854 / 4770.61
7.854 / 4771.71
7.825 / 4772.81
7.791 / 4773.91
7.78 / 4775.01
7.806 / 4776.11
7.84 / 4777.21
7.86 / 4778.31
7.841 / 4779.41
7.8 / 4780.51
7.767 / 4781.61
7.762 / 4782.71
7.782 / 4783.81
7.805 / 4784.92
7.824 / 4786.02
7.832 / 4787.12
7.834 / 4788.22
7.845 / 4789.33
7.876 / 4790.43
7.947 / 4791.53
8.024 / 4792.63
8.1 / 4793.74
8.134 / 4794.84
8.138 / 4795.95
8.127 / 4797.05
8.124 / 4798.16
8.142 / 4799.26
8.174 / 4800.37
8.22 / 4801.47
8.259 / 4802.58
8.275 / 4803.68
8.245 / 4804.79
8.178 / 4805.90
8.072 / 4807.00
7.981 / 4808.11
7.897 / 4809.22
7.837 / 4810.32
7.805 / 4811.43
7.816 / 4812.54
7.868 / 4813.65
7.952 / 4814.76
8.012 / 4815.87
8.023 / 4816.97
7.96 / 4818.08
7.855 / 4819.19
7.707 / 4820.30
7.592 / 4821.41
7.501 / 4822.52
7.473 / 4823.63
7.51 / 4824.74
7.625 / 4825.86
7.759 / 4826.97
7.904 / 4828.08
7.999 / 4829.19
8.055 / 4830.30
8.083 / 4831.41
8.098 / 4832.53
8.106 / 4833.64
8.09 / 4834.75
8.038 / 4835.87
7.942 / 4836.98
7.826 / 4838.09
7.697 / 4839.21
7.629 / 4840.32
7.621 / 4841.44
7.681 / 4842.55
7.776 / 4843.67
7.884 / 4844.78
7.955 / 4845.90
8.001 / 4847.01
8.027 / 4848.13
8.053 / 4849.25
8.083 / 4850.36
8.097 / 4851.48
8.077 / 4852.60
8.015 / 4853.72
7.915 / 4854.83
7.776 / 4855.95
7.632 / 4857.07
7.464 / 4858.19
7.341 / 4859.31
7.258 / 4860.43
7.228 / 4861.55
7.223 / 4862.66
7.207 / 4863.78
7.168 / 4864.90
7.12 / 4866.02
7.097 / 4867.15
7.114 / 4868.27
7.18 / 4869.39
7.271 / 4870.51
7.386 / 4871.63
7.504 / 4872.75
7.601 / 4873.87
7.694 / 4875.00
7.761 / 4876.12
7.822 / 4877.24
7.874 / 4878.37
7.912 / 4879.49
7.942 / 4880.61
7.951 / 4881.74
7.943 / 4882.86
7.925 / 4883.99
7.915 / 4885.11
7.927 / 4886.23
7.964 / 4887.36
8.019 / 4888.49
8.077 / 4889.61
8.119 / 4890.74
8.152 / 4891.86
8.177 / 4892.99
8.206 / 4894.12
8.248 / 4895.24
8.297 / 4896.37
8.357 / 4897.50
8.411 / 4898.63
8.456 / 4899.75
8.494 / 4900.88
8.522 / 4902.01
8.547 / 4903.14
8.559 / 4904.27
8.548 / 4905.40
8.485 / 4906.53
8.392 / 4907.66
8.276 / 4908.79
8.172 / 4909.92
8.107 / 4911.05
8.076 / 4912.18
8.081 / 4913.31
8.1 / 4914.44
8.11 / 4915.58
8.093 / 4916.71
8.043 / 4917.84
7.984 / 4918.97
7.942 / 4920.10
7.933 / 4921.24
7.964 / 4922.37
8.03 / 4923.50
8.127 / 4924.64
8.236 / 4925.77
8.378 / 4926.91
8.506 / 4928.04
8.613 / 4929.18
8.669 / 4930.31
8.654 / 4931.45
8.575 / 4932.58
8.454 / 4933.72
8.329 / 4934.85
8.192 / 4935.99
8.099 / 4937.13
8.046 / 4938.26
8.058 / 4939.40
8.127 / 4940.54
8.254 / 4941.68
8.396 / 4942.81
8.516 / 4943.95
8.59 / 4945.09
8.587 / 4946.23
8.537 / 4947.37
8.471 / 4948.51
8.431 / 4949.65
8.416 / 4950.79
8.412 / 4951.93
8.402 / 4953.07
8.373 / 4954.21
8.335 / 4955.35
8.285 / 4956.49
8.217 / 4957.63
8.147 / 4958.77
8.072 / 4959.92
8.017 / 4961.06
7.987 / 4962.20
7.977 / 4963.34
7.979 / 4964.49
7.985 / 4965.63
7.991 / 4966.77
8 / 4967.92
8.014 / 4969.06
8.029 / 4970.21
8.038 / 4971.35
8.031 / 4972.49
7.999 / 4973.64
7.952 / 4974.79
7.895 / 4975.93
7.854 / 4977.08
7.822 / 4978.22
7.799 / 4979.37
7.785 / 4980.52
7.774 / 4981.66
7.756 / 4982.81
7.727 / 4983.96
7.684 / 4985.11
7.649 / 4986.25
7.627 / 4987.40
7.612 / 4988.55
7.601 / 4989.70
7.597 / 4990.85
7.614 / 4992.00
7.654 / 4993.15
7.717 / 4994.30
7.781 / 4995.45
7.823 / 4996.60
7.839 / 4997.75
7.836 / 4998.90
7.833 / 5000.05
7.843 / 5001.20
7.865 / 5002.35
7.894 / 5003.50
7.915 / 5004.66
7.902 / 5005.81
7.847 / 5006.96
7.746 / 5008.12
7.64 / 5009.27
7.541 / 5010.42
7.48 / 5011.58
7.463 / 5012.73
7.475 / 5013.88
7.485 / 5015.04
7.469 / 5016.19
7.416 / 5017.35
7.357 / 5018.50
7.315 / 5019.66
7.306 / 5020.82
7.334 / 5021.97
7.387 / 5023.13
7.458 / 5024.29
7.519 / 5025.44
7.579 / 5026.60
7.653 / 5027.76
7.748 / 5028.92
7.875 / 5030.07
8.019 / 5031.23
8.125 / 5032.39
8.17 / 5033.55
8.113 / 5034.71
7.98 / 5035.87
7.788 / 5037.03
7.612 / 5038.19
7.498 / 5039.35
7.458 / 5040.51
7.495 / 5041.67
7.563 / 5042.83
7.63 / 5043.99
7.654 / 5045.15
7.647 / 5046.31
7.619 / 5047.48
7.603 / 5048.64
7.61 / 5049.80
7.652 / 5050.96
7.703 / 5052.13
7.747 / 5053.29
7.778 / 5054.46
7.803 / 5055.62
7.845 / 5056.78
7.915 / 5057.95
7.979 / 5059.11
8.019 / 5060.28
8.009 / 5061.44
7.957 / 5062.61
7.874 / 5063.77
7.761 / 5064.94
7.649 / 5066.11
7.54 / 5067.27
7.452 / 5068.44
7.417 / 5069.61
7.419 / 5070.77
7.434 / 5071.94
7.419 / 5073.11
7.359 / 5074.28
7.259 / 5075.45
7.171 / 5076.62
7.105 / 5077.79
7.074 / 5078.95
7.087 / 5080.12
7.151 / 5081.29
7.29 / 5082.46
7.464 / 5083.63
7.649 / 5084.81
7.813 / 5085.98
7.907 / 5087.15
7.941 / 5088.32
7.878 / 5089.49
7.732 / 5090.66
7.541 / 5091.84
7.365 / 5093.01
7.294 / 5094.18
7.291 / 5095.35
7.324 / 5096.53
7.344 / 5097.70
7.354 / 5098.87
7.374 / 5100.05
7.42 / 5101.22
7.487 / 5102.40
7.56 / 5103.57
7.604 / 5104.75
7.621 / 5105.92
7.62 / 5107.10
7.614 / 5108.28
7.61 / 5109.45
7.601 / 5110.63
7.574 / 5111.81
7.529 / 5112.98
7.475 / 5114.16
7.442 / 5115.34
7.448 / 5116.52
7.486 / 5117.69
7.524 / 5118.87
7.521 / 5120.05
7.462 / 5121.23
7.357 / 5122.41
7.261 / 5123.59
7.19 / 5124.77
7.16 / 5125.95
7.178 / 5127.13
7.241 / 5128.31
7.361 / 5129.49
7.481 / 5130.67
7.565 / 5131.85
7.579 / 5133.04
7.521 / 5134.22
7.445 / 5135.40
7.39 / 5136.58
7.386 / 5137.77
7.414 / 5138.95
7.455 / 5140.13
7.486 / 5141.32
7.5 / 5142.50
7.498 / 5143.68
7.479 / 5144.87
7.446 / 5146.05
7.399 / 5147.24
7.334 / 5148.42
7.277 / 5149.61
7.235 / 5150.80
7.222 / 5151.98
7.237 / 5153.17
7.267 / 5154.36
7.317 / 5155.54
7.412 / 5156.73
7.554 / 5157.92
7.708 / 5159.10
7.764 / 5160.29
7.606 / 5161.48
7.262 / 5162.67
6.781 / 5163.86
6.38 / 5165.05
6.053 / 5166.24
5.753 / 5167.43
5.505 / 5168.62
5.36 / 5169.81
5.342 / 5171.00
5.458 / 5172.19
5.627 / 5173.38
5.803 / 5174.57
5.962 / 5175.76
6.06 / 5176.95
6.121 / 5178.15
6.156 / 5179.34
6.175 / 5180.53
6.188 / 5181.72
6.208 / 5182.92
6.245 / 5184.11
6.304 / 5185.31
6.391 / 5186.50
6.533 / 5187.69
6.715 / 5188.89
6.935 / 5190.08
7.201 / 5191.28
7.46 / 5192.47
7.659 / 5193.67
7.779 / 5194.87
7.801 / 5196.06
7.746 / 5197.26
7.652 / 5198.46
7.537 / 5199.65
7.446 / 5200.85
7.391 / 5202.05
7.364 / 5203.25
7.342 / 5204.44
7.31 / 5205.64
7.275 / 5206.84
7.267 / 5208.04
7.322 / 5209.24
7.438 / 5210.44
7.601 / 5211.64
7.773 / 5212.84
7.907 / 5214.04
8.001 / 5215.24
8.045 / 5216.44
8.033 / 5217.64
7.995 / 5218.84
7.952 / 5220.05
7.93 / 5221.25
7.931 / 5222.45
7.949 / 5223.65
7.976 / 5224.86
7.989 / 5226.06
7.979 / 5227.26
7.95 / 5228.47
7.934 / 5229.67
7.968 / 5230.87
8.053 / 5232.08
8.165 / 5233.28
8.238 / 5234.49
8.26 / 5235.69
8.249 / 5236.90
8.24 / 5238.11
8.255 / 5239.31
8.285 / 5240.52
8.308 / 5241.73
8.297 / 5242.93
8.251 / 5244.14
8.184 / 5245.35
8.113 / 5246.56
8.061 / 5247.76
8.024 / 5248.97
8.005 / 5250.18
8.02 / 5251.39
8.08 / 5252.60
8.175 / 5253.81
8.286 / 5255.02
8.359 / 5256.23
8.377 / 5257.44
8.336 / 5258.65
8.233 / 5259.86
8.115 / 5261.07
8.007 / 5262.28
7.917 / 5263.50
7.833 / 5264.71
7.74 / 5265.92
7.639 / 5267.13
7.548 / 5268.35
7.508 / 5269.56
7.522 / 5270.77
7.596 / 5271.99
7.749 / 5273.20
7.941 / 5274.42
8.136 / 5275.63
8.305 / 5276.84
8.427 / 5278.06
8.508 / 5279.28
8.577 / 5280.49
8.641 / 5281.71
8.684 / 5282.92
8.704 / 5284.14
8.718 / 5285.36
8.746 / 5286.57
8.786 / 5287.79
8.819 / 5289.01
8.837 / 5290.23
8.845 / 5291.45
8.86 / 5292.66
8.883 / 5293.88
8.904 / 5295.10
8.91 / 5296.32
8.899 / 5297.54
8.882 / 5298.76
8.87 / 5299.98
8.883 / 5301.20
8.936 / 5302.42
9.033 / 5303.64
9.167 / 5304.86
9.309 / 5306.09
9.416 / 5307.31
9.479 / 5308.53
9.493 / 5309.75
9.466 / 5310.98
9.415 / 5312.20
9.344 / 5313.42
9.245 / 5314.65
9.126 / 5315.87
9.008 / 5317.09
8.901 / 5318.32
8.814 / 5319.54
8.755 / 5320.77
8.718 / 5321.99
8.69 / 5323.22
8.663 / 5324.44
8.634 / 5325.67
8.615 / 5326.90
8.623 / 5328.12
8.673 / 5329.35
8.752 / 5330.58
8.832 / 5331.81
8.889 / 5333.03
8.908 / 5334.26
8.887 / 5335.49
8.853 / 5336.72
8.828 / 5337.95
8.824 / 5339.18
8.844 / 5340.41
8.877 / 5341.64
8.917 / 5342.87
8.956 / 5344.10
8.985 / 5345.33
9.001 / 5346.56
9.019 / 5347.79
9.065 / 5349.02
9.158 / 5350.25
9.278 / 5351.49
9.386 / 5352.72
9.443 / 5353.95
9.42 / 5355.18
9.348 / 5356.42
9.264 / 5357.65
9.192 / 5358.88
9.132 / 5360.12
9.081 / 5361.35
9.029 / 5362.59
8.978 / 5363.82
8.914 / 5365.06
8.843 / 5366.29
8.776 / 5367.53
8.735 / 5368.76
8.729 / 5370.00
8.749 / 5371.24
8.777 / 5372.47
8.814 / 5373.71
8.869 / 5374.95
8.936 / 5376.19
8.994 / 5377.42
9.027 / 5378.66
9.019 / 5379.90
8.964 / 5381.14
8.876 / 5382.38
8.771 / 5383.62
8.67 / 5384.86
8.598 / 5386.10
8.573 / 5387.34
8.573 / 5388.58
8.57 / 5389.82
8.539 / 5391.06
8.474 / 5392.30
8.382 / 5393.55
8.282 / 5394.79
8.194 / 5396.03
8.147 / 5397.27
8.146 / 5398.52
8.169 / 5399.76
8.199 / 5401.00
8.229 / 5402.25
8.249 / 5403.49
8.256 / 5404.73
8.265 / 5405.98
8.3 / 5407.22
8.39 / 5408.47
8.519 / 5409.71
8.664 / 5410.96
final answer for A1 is -0.09 mag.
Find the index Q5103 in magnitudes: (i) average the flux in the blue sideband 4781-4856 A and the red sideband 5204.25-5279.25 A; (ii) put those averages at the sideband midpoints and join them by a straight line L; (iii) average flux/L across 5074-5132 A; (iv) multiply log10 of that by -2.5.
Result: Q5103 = 0.07 mag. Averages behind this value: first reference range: 7.93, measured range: 7.44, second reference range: 7.97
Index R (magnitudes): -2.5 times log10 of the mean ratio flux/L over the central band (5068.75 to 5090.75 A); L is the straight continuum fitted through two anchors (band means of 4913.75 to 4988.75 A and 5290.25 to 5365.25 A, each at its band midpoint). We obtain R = 0.135 mag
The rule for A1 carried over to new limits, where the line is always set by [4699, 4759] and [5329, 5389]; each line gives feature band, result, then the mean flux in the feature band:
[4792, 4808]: -0.05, 8.15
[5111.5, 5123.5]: 0.13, 7.47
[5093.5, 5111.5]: 0.13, 7.47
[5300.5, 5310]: -0.05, 9.2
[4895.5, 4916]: -0.05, 8.33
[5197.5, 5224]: 0.13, 7.66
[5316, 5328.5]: 0.01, 8.76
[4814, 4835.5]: -0.01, 7.86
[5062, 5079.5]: 0.12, 7.46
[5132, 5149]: 0.14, 7.46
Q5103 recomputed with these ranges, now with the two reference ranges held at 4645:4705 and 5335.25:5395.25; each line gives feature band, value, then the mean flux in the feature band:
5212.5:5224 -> 0.08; 7.96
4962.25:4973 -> 0.00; 8.01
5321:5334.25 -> 0.01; 8.72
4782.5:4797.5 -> -0.04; 7.93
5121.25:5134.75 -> 0.14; 7.36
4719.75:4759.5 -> -0.03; 7.74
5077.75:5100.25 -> 0.12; 7.46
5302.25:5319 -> -0.06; 9.24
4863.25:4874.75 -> 0.08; 7.27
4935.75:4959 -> -0.05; 8.33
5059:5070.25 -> 0.07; 7.76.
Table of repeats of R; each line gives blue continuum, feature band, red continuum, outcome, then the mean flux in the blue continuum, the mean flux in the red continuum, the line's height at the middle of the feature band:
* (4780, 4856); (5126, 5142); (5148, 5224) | -0.04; 7.93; 7.03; 7.16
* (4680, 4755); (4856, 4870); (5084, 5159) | 0.04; 7.57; 7.46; 7.53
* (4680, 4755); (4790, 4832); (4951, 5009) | -0.04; 7.57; 7.91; 7.69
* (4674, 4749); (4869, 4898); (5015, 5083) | -0.05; 7.53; 7.6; 7.57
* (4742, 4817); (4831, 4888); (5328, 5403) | 0.04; 7.89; 8.82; 8.02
